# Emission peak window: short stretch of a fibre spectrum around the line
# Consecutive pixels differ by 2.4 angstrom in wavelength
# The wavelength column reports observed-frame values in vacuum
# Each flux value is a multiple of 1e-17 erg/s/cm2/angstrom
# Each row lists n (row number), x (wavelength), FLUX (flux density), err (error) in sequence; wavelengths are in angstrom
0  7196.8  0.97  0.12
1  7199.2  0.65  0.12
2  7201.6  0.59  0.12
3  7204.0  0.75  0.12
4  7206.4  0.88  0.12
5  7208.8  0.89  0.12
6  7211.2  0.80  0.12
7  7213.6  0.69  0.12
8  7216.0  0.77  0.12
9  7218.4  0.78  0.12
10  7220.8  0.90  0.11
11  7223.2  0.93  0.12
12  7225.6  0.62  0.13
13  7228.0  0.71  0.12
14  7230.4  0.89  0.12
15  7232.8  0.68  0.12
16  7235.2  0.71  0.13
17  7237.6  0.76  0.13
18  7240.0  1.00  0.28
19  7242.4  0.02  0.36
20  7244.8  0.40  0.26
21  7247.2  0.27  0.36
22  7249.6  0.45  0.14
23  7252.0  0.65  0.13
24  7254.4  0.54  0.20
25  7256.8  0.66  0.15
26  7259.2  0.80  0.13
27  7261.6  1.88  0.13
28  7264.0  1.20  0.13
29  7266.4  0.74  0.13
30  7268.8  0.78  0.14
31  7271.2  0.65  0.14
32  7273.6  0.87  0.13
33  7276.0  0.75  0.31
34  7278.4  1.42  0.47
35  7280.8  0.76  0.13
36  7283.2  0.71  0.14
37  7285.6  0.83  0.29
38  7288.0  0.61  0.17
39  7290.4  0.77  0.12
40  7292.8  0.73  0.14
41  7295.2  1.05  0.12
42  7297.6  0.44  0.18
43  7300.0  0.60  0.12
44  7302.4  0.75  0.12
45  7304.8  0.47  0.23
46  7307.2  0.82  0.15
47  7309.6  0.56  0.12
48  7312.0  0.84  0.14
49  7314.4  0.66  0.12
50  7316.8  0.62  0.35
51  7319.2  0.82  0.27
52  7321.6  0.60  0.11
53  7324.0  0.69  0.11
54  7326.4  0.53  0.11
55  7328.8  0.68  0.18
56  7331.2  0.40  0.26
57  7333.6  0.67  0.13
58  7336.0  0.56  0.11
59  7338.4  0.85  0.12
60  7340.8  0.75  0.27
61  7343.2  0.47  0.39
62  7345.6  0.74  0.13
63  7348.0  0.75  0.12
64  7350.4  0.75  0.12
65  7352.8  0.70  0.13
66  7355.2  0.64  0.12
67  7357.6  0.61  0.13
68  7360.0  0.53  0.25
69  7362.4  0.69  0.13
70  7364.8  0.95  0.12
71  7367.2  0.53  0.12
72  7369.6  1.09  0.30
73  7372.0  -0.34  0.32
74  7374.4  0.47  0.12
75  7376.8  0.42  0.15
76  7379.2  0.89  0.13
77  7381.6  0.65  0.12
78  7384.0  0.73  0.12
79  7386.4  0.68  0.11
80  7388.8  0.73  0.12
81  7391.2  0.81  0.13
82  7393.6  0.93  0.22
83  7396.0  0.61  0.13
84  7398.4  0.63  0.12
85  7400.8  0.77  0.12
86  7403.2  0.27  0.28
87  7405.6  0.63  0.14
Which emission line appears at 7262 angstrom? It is [S II]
